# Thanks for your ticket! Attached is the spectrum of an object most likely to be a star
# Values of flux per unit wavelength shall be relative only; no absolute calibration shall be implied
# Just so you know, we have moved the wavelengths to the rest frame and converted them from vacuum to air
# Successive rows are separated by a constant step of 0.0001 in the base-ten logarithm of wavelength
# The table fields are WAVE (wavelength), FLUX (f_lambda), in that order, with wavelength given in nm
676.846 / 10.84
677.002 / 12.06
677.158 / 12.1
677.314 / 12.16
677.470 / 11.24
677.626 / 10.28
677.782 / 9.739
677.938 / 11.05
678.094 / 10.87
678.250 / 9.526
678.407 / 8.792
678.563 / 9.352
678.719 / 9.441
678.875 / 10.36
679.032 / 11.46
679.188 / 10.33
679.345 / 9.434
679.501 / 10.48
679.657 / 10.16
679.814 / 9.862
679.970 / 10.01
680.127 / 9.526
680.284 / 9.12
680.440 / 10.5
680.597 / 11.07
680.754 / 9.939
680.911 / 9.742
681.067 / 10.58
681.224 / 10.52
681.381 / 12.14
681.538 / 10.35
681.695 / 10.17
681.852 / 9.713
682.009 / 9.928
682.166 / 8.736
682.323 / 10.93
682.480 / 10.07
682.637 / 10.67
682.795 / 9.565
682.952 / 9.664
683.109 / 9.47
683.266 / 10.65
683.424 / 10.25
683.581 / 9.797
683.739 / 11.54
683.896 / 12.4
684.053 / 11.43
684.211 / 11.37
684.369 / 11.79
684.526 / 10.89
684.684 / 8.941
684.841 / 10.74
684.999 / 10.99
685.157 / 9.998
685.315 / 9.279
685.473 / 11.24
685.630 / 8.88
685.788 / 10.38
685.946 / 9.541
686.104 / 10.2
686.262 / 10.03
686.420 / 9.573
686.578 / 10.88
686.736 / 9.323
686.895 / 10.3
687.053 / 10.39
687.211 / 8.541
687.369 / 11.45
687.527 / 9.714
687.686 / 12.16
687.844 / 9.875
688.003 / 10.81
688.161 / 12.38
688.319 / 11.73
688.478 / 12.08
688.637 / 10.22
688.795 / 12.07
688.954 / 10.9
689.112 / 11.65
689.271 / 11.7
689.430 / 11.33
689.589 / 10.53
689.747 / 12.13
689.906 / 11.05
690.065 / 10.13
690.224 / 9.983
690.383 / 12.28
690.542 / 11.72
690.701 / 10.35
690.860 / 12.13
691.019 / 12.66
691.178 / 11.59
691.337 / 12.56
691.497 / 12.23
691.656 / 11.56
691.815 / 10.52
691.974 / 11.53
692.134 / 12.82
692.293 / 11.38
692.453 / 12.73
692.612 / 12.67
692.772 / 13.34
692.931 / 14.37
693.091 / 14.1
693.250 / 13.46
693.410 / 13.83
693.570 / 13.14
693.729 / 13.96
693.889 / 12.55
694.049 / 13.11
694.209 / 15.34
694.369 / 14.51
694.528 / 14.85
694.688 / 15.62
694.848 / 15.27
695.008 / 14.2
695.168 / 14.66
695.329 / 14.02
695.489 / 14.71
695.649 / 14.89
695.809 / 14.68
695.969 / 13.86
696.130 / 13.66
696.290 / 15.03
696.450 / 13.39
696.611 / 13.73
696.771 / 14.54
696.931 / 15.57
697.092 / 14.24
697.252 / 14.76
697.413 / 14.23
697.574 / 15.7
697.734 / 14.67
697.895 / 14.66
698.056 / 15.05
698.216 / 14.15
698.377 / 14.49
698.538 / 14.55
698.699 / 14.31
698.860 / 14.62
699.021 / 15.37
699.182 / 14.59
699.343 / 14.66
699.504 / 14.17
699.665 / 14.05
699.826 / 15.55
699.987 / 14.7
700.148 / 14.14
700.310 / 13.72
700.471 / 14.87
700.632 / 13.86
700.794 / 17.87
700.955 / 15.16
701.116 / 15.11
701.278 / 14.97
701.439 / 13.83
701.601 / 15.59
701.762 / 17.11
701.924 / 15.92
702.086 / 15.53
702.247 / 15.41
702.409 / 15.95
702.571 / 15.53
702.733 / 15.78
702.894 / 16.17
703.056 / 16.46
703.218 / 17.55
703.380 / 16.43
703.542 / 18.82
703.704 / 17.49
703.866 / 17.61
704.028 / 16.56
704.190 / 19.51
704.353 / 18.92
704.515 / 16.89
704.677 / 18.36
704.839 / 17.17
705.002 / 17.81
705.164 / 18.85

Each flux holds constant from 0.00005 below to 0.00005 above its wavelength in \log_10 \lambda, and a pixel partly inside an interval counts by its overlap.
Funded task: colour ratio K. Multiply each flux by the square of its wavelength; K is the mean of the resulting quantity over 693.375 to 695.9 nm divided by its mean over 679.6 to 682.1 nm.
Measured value 1.46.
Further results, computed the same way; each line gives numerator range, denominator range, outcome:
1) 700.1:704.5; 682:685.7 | 1.64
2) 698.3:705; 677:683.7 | 1.65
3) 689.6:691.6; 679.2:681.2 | 1.18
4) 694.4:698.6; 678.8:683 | 1.50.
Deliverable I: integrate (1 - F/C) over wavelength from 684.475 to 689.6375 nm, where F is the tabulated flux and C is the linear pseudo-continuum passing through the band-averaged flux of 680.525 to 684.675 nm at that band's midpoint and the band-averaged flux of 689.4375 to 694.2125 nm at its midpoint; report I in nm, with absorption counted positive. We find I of 0.36 nm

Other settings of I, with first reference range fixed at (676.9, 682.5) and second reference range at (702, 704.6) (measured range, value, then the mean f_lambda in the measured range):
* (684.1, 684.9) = 0.061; 10.8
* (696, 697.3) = 0.063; 14.3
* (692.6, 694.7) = 0.048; 13.9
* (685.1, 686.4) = 0.226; 9.93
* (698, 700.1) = 0.148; 14.6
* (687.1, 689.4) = 0.295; 11.1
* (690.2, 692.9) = 0.331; 12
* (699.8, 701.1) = 0.093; 15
